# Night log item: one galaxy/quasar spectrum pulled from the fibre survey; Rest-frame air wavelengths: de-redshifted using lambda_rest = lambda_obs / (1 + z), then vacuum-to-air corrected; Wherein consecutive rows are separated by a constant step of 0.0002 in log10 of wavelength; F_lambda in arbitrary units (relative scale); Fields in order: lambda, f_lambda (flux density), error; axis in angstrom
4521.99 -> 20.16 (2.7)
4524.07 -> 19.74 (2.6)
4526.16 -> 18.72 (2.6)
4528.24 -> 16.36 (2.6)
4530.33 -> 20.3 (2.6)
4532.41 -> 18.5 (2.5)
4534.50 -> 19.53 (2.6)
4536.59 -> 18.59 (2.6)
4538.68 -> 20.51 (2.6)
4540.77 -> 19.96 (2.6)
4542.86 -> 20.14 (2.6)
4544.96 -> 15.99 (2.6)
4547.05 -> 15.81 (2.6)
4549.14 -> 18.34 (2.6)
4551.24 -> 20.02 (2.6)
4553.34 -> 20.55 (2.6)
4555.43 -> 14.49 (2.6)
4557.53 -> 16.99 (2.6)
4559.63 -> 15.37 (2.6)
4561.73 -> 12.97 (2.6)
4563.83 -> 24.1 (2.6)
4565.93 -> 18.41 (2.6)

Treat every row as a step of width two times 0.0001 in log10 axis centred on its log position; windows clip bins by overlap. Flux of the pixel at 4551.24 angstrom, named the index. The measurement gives 20.02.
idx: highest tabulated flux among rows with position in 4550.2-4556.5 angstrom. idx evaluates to 20.55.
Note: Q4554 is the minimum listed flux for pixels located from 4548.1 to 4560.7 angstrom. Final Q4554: 14.49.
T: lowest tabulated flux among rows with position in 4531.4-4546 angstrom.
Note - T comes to 15.99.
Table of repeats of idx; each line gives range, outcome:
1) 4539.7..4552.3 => 20.14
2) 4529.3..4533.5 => 20.3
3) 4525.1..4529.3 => 18.72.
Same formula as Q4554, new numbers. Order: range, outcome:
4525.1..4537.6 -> 16.36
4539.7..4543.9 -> 19.96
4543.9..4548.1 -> 15.81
